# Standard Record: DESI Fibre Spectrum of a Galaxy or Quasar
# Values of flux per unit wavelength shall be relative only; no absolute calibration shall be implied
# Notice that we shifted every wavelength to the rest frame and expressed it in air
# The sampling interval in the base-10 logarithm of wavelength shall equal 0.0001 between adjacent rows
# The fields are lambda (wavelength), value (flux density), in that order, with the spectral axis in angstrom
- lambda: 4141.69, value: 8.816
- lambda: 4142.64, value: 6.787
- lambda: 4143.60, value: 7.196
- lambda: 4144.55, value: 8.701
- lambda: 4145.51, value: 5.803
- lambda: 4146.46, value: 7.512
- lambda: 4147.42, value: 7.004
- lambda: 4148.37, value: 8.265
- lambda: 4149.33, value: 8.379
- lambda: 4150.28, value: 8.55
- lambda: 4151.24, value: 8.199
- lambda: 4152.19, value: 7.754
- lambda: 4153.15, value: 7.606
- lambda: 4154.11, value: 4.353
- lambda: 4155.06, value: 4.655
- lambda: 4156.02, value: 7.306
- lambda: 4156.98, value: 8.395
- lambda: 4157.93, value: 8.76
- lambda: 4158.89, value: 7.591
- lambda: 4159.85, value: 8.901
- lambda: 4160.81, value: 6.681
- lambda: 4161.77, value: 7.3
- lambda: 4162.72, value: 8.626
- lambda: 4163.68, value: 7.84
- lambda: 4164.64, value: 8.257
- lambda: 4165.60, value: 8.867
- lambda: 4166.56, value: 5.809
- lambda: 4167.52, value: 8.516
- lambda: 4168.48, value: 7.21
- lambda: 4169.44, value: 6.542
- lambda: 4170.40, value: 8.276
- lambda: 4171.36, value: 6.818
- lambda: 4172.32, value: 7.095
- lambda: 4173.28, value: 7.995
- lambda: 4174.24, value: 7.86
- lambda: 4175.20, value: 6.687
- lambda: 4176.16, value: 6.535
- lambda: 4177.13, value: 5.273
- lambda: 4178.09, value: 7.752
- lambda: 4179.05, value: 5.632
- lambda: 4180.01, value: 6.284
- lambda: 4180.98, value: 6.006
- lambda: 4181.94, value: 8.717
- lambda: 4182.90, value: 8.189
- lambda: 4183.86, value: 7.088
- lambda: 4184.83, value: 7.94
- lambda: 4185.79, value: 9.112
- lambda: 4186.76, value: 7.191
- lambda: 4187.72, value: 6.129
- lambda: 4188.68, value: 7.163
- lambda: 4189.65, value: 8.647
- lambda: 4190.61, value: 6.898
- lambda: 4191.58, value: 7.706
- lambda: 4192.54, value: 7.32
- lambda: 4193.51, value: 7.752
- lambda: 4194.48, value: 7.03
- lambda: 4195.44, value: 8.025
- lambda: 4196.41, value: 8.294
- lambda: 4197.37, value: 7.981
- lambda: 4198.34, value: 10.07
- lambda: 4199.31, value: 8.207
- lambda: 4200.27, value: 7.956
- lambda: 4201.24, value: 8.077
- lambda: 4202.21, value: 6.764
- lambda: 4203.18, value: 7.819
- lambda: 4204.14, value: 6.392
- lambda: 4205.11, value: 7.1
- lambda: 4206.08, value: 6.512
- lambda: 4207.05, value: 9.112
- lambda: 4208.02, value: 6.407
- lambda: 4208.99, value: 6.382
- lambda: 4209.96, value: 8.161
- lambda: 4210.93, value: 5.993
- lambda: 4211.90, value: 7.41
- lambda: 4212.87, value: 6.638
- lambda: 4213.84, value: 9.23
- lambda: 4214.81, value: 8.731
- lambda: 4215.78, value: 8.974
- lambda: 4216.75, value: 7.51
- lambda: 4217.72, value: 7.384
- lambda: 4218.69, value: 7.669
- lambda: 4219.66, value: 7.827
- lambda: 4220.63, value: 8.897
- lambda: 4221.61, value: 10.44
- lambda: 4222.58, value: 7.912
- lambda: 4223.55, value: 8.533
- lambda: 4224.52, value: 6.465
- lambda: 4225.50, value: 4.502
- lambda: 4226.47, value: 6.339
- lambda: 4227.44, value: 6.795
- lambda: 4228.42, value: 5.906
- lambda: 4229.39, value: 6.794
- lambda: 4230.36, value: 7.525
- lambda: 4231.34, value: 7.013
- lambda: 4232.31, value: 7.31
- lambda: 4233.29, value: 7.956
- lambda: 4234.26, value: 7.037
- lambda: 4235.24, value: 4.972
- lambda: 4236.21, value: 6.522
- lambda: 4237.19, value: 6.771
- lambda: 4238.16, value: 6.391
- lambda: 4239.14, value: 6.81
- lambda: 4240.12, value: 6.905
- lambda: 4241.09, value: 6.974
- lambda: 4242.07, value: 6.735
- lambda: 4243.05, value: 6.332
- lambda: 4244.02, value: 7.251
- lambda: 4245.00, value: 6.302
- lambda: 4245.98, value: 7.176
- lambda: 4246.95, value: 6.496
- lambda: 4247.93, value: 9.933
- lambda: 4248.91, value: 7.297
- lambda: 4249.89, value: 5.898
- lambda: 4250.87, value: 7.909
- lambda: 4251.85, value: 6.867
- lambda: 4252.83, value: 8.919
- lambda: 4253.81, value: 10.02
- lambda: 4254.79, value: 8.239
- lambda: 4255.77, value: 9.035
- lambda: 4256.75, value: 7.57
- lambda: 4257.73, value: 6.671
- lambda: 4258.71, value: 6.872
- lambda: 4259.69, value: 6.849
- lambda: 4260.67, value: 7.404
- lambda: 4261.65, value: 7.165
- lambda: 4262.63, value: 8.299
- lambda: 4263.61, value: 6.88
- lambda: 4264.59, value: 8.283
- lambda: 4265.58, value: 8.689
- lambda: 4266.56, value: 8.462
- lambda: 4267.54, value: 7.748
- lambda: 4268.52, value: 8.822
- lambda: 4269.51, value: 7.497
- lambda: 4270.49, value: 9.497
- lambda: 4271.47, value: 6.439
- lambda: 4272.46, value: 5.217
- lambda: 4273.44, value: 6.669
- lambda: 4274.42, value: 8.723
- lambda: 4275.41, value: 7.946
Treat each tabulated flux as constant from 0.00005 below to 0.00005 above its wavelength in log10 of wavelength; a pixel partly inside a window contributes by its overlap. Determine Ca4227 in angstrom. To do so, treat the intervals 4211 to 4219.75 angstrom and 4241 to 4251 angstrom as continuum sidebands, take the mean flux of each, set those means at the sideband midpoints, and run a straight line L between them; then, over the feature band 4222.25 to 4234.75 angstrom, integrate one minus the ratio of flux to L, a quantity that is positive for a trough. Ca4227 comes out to 1.0 angstrom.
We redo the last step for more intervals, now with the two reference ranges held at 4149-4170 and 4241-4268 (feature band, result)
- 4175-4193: 0.9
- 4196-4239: 0.9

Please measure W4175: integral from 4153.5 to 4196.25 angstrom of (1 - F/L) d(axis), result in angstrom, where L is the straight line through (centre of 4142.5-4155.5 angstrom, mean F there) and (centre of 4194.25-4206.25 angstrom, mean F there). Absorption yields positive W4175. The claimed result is 0.83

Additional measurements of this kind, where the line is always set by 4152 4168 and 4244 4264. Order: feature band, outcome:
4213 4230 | -0.2 angstrom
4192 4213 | 0.0 angstrom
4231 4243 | 1.3 angstrom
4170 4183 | 0.8 angstrom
